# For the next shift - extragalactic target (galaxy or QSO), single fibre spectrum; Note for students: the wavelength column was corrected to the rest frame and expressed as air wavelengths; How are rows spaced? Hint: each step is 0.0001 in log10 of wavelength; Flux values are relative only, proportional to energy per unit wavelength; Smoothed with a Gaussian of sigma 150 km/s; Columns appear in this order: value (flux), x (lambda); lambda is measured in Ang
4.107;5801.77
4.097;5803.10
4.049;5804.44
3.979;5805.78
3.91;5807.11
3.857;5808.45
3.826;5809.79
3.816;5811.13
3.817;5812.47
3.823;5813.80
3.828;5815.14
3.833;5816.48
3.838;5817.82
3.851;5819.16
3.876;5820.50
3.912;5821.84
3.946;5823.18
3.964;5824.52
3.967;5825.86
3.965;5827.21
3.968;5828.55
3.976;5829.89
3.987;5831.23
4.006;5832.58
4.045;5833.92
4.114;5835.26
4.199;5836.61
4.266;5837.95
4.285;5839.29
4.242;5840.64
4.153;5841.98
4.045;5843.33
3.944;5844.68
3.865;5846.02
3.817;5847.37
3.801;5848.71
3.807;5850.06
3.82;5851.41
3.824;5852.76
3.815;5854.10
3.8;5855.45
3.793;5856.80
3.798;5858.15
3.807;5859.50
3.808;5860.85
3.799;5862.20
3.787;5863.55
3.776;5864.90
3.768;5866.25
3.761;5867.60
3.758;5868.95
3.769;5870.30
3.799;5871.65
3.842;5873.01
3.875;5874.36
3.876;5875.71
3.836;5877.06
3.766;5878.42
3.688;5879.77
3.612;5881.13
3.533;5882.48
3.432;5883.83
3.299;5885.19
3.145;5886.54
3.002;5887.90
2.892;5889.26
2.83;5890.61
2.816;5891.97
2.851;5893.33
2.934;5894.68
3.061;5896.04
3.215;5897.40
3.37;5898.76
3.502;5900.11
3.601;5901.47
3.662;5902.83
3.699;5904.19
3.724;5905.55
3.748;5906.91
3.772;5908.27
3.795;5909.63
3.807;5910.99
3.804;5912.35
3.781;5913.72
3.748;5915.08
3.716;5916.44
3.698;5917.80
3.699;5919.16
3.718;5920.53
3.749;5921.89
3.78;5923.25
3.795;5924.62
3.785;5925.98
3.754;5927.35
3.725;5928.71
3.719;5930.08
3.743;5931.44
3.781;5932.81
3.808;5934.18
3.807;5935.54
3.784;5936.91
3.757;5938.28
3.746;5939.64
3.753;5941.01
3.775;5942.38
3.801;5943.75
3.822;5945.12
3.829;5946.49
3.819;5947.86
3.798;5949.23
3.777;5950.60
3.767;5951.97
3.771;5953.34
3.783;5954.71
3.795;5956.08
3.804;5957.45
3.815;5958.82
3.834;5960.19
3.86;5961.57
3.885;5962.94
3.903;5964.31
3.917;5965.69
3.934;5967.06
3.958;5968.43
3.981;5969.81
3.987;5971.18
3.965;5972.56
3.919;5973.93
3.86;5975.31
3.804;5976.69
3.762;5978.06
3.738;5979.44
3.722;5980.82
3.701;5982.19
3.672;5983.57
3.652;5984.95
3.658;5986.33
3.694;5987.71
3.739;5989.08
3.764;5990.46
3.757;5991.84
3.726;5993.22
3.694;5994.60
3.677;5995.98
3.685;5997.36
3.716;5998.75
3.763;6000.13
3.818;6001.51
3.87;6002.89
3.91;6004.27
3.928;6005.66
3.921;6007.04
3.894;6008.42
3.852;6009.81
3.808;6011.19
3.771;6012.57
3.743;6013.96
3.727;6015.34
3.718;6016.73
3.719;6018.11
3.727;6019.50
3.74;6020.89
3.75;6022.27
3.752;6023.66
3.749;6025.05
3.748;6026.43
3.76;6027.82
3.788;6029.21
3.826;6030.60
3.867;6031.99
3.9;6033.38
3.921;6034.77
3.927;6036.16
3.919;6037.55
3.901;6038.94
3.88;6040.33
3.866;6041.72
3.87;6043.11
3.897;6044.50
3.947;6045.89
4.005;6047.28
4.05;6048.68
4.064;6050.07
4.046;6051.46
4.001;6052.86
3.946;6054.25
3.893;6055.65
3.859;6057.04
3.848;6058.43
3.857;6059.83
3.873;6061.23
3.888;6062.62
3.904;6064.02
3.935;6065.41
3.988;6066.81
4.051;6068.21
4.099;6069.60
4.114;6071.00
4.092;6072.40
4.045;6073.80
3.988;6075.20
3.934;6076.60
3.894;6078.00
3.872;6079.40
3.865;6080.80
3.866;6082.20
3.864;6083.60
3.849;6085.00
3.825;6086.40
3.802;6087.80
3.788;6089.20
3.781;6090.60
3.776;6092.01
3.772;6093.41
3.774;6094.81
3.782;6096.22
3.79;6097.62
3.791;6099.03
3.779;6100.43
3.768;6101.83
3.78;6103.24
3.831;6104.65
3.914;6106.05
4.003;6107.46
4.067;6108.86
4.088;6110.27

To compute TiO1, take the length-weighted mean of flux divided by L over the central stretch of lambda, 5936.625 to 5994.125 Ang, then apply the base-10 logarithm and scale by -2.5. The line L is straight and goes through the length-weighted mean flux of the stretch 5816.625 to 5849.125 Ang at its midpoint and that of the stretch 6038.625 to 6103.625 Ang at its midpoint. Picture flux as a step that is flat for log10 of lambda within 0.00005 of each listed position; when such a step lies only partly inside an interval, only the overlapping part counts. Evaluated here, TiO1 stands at 0.04 mag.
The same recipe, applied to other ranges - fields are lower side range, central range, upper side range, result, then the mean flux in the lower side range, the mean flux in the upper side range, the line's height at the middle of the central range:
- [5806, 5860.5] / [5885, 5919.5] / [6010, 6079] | 0.144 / 3.93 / 3.89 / 3.92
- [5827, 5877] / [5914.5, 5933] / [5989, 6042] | 0.034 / 3.91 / 3.8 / 3.86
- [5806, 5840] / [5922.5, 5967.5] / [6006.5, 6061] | 0.028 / 3.96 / 3.86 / 3.9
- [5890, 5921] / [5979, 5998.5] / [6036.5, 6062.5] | 0.013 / 3.5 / 3.93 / 3.75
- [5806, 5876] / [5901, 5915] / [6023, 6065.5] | 0.045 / 3.9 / 3.89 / 3.9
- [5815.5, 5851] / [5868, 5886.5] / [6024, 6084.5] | 0.082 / 3.98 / 3.92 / 3.97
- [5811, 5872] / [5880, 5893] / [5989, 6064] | 0.219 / 3.91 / 3.84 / 3.89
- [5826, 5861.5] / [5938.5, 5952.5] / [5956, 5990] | 0.018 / 3.96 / 3.82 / 3.85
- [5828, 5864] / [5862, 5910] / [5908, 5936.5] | 0.100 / 3.95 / 3.76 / 3.85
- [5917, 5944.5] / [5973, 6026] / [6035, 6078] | 0.028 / 3.76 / 3.95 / 3.87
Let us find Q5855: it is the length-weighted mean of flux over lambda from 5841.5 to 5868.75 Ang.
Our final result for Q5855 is 3.84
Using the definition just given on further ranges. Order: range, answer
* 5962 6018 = 3.8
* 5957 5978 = 3.89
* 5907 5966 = 3.78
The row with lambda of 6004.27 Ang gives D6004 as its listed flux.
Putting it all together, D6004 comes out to 3.91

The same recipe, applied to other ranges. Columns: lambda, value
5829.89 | 3.976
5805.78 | 3.979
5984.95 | 3.652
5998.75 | 3.716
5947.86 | 3.819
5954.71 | 3.783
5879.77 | 3.688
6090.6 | 3.781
